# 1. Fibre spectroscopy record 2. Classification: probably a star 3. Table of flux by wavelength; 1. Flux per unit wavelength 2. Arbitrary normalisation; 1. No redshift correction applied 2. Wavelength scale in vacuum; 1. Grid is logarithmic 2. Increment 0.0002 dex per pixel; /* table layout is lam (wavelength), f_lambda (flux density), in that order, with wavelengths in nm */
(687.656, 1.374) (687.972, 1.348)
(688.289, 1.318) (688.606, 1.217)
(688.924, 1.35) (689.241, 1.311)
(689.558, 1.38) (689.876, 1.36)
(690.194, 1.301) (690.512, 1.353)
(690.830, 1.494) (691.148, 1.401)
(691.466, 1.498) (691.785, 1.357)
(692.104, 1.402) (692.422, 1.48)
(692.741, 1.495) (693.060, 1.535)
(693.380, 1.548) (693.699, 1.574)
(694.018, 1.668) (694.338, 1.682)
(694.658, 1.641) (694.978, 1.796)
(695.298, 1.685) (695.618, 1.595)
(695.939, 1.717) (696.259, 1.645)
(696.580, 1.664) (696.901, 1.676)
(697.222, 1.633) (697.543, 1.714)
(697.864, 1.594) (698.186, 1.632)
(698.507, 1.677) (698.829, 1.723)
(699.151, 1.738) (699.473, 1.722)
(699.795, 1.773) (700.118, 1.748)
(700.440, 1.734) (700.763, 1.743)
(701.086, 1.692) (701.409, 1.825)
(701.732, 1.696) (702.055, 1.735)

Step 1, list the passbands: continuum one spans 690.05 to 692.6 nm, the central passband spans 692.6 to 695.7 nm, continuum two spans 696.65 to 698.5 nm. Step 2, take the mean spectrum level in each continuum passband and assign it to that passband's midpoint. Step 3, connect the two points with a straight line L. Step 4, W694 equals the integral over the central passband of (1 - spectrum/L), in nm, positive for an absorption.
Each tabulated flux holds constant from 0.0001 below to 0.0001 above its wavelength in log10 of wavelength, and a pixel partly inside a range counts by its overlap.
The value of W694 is -0.21 nm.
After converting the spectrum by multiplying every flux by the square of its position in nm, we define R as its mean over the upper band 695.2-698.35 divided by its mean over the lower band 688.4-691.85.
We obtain 1.24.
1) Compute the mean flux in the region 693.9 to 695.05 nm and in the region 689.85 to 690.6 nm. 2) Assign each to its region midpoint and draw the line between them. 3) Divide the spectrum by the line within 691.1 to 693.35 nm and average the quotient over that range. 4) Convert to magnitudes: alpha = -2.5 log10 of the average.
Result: 0.029 mag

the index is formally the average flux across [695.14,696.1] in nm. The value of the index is 1.67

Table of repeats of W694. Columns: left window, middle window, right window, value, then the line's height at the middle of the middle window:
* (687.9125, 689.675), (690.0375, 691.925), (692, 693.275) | 0.015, 1.41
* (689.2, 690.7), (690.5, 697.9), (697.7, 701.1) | -0.355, 1.51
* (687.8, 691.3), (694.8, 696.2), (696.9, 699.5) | -0.106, 1.57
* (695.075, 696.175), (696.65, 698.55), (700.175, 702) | 0.048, 1.7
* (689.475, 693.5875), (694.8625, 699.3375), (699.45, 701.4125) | -0.140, 1.63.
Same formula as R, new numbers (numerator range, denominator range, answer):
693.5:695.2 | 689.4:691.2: 1.22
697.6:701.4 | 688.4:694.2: 1.23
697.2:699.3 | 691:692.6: 1.19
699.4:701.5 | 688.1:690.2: 1.37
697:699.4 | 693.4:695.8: 1.02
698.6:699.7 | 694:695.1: 1.03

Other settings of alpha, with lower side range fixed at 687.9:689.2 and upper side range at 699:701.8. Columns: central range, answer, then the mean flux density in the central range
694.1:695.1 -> -0.115 mag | 1.7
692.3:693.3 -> -0.032 mag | 1.51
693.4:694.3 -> -0.082 mag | 1.62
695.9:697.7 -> -0.042 mag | 1.67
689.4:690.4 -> 0.007 mag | 1.35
